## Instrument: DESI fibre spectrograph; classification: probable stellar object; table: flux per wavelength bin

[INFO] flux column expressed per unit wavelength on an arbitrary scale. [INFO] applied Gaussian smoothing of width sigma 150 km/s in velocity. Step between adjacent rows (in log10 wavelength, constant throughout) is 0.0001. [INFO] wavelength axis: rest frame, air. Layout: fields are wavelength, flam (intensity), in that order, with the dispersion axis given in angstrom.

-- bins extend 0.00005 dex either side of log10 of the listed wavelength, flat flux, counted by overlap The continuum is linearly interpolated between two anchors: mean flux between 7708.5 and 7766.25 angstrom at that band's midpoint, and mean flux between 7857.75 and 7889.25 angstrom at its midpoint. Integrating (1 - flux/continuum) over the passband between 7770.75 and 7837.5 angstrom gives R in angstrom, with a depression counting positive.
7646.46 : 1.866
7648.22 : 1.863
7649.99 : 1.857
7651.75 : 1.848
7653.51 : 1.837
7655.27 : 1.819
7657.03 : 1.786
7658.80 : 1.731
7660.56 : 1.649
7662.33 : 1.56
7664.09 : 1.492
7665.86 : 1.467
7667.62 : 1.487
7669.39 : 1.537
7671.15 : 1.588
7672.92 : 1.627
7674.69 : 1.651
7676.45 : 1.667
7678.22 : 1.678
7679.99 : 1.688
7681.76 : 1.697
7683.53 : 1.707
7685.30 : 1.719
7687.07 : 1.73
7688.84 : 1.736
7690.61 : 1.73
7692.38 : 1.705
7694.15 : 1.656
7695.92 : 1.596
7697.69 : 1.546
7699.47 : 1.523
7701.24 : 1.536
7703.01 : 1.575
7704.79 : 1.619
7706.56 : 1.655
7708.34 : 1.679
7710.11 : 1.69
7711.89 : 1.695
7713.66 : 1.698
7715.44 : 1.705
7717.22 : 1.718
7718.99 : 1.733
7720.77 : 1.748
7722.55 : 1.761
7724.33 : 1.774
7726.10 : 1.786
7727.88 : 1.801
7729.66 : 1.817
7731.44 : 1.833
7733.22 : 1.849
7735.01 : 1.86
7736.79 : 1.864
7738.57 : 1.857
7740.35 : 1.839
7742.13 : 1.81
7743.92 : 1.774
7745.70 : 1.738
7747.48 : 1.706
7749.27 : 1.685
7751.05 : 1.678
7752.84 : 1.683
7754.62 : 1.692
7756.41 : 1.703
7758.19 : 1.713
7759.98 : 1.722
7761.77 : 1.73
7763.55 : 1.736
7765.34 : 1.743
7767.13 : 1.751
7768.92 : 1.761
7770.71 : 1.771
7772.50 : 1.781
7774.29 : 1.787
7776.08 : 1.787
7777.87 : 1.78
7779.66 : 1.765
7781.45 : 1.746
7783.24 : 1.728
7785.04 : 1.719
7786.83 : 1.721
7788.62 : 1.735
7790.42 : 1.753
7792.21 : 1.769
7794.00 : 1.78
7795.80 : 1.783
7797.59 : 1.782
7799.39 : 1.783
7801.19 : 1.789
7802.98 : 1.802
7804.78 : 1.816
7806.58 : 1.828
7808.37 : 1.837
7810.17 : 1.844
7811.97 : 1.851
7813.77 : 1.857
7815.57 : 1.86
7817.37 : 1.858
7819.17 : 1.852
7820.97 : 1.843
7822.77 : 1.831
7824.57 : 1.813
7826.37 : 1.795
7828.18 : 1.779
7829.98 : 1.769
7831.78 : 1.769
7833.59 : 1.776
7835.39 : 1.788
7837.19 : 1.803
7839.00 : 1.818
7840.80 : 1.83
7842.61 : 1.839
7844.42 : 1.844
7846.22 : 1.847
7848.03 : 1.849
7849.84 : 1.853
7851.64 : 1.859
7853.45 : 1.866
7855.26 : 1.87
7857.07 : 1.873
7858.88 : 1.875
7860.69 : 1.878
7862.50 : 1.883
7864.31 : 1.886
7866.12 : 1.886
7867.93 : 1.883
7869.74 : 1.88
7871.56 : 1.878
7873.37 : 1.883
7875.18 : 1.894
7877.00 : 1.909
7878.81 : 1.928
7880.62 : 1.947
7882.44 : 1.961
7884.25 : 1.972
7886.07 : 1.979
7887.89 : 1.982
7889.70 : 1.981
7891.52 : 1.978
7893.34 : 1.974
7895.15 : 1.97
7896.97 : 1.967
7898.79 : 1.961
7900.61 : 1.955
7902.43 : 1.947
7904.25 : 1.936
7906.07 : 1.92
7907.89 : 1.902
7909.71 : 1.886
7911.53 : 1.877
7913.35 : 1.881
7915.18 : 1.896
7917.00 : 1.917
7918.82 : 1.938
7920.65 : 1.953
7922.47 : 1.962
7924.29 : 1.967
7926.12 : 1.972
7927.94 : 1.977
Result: 1.40 angstrom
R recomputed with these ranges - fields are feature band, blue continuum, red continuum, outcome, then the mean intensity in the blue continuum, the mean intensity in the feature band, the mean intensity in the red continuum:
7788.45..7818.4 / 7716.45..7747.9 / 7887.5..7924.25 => 0.7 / 1.79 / 1.81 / 1.94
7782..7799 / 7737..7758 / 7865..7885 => 0.5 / 1.75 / 1.75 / 1.91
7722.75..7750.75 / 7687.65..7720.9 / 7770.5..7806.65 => -1.6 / 1.66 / 1.8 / 1.77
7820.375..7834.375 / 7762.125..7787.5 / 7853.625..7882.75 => 0.3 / 1.76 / 1.8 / 1.89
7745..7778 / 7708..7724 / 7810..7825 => 0.8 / 1.72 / 1.73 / 1.85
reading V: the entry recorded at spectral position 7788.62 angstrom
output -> 1.735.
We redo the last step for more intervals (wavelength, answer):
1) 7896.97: 1.967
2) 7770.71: 1.771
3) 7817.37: 1.858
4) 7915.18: 1.896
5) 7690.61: 1.73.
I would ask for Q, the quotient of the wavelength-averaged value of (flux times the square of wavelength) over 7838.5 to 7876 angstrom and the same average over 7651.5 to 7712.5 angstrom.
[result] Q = 1.18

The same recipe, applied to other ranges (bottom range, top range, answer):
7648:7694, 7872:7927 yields 1.22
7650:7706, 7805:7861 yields 1.15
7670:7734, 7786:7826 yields 1.10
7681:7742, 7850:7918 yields 1.16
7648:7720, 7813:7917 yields 1.18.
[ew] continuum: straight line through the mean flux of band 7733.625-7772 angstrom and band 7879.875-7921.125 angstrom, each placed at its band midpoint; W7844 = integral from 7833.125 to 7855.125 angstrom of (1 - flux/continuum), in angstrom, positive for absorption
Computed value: 0.4 angstrom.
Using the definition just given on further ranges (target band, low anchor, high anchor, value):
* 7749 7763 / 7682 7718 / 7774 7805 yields 0.2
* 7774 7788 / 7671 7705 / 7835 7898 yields 0.2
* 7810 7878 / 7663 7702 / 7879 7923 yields 0.5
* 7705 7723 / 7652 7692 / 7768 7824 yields 0.1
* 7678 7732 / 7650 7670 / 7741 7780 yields 0.2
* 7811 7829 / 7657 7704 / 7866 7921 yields -0.1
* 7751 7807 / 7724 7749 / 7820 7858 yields 1.8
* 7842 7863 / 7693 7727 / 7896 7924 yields -0.1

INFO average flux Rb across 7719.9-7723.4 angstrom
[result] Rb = 1.75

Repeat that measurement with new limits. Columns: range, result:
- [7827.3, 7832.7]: 1.77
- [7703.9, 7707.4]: 1.64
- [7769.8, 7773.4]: 1.78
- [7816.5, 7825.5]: 1.84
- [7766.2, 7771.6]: 1.76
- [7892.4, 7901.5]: 1.97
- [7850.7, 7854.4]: 1.86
